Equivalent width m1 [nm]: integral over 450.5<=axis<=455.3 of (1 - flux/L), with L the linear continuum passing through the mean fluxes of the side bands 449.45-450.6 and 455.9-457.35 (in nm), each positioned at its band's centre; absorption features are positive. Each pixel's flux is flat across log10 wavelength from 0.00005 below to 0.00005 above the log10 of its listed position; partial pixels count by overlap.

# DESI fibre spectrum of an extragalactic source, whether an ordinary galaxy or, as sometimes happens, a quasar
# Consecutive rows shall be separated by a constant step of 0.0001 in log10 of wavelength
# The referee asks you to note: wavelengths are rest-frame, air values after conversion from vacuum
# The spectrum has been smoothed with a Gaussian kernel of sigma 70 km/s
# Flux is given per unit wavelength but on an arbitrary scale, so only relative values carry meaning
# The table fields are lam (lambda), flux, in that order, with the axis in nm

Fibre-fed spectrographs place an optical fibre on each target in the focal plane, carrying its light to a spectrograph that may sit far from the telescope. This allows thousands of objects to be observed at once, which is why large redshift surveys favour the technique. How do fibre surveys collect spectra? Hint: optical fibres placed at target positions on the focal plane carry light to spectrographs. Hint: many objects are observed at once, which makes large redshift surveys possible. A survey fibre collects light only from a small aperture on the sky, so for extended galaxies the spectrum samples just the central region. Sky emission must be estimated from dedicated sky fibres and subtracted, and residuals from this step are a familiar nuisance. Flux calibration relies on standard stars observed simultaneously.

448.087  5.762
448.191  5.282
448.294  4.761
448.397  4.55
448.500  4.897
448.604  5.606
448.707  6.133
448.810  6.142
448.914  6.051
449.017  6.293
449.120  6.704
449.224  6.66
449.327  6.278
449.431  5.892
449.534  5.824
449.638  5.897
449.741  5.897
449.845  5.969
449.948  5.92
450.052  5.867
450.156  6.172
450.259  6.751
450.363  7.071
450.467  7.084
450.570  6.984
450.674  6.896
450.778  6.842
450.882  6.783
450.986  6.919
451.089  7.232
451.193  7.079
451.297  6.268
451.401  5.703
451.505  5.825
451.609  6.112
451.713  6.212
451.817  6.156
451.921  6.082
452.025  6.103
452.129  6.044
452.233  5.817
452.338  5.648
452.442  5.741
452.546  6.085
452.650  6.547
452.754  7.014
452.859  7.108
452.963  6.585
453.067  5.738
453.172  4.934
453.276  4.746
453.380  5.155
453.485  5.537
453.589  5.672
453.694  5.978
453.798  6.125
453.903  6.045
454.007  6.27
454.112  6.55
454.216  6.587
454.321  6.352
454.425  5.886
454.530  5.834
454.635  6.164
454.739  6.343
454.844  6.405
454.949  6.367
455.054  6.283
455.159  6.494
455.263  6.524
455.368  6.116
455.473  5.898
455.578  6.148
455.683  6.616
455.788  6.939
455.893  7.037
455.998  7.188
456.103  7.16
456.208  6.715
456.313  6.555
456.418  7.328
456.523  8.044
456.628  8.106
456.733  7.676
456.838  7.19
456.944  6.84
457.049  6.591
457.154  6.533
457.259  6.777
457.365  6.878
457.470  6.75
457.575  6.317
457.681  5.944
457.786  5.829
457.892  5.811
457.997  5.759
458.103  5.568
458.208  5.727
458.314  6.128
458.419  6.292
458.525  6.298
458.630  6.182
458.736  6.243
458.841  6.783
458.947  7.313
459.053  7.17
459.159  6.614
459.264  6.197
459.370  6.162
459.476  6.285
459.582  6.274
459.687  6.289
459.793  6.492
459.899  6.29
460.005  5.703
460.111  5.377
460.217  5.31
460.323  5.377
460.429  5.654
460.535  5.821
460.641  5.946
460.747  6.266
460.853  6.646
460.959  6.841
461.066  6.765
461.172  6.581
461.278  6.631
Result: 0.31 nm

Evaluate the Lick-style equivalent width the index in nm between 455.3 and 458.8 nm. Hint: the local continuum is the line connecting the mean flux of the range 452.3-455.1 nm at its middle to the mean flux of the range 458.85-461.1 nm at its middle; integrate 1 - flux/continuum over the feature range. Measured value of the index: -0.24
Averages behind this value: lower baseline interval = 6.06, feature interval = 6.58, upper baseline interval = 6.23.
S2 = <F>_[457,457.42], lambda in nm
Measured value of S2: 6.7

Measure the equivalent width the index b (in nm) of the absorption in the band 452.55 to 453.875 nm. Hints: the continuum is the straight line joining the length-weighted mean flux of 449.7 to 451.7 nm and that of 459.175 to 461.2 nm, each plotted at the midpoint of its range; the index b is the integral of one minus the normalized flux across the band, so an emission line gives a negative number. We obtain 0.10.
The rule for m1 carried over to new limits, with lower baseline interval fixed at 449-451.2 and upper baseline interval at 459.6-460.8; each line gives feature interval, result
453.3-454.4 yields 0.05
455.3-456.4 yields -0.09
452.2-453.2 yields 0.03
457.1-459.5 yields -0.13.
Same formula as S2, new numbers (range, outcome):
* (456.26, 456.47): 6.94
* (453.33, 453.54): 5.35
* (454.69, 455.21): 6.37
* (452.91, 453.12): 6.16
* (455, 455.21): 6.37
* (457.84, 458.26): 5.72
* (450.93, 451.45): 6.65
